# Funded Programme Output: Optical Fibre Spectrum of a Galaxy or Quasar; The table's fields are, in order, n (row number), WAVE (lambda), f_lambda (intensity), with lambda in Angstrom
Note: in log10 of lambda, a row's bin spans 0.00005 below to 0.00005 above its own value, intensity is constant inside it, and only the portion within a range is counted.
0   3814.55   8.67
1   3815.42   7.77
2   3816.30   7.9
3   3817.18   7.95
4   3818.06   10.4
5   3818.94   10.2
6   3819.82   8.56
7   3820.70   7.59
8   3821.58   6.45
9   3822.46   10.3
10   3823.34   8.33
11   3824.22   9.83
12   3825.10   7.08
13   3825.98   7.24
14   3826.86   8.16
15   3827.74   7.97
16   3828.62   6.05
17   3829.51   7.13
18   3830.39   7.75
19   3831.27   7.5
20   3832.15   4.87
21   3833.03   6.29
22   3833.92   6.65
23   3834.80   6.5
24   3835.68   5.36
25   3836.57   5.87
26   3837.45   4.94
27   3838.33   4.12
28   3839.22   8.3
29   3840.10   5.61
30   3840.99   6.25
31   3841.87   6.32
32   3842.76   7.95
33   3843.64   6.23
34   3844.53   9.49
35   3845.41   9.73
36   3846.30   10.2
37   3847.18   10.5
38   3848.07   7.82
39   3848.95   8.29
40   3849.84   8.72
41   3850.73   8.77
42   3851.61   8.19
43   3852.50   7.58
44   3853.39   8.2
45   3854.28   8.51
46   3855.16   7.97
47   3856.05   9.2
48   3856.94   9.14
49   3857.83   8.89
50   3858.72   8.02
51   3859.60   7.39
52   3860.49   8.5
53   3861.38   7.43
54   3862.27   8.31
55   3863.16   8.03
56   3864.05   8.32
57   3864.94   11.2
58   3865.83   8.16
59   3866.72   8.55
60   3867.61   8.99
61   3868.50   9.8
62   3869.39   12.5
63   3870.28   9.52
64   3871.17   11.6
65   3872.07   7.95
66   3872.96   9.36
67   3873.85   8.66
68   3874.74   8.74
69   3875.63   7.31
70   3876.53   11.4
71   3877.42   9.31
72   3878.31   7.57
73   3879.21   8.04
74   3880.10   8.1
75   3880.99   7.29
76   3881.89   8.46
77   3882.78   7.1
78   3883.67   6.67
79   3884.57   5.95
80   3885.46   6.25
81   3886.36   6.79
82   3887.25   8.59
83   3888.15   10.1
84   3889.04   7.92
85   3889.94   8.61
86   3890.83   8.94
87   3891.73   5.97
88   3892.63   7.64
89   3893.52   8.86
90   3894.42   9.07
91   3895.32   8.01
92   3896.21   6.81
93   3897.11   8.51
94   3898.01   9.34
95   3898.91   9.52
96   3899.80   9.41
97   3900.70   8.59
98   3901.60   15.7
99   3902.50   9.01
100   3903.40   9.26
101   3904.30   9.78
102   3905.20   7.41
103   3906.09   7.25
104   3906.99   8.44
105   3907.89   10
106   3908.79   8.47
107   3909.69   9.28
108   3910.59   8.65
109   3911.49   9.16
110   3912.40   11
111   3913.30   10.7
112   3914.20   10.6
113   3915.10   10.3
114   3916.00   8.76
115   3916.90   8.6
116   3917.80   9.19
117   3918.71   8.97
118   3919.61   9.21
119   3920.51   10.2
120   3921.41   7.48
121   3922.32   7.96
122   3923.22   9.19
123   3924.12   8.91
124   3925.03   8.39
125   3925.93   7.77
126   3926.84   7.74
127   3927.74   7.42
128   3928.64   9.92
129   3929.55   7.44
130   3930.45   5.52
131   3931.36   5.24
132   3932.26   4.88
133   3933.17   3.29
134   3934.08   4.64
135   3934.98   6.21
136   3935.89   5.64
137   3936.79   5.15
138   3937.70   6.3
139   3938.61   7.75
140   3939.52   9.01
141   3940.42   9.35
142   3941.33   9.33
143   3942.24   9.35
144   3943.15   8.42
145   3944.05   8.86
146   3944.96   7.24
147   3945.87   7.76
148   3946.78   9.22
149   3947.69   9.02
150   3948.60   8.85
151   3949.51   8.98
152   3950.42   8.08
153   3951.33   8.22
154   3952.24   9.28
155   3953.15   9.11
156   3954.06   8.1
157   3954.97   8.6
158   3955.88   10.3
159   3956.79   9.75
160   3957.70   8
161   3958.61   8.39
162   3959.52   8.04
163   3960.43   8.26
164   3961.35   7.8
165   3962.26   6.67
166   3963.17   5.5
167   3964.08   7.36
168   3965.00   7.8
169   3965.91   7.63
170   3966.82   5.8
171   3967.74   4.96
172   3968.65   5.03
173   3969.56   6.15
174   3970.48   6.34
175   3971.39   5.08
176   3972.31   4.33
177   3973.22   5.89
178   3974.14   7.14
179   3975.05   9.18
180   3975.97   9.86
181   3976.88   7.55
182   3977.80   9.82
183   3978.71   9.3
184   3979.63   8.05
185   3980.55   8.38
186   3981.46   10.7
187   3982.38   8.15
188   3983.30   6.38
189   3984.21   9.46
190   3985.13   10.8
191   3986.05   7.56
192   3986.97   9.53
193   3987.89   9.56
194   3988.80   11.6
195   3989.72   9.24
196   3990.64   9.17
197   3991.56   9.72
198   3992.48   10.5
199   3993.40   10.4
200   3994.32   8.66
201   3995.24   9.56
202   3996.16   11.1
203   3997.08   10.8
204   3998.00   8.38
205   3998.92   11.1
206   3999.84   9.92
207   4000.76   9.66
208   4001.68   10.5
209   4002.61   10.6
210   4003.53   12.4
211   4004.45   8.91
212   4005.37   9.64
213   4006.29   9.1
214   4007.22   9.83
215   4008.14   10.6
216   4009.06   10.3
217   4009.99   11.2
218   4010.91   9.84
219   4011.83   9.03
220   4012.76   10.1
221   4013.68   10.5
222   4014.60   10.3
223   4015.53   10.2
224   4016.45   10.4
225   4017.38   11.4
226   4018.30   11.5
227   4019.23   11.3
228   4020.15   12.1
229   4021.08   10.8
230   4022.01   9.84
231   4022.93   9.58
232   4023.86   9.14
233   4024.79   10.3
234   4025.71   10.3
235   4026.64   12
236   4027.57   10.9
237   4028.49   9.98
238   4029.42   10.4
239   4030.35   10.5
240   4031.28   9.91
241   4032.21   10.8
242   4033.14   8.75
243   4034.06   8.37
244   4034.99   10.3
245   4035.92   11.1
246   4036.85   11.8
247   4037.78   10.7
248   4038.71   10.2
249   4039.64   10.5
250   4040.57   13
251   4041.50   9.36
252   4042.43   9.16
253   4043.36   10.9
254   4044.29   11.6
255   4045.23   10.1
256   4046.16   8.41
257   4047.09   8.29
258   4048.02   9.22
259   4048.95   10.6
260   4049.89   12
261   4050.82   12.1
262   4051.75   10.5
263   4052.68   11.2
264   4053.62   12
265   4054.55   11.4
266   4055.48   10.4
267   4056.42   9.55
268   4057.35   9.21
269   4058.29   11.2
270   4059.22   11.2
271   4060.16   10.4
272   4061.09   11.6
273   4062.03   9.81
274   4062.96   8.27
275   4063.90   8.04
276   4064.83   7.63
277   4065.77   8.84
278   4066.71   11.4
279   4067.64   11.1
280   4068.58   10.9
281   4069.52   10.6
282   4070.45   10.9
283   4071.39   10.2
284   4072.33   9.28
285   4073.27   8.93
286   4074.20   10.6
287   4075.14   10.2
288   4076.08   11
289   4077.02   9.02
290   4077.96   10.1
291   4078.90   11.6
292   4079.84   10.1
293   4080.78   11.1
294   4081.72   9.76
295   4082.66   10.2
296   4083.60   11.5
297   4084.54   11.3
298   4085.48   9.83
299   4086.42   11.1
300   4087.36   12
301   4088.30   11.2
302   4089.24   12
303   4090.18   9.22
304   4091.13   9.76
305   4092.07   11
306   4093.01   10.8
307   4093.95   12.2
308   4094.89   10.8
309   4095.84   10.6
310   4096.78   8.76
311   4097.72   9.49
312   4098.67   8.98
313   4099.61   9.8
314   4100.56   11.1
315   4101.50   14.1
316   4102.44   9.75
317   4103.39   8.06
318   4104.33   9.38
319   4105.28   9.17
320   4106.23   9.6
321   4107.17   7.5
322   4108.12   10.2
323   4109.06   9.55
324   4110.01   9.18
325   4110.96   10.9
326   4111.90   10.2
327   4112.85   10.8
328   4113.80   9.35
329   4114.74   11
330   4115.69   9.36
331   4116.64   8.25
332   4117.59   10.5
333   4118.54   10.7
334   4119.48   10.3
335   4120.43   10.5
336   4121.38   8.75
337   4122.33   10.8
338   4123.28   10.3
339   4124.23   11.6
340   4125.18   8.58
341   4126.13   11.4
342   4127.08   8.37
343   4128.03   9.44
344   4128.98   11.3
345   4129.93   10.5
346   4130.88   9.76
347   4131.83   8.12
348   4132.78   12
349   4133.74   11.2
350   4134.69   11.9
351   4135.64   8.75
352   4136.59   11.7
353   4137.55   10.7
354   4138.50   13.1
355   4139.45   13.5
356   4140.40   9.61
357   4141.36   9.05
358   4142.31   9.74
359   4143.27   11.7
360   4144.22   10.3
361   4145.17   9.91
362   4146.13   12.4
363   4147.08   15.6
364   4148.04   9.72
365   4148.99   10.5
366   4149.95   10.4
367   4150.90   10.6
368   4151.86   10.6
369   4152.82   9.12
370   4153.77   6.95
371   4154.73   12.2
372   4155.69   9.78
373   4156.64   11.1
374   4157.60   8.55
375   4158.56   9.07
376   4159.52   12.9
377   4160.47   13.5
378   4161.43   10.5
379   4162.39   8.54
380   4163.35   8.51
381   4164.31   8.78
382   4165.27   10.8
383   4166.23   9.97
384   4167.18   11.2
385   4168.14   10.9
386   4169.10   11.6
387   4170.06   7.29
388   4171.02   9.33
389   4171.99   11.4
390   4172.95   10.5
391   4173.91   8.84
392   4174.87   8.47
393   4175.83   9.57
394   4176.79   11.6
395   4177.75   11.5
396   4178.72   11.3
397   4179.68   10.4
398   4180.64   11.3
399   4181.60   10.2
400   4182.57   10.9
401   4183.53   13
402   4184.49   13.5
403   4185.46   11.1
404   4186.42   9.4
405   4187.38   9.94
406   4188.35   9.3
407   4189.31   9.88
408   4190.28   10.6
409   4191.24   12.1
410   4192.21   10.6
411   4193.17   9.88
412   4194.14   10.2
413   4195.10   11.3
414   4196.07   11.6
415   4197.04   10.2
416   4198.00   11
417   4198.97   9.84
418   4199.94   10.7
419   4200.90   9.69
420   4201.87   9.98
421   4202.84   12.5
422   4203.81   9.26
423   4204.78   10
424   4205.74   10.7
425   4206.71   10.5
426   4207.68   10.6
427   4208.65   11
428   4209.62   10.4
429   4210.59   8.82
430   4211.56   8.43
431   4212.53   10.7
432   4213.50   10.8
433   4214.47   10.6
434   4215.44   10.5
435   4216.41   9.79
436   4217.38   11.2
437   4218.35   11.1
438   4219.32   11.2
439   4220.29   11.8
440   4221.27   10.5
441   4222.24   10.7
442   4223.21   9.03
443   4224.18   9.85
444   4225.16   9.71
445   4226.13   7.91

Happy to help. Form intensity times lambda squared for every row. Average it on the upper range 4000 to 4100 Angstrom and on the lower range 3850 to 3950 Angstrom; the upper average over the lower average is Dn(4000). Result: 1.33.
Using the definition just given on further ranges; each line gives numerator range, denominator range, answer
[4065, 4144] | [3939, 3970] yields 1.38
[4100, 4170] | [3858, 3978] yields 1.40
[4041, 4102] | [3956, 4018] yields 1.22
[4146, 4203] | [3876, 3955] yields 1.44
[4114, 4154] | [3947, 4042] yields 1.20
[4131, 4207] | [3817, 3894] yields 1.53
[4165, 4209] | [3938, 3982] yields 1.48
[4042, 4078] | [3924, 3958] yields 1.39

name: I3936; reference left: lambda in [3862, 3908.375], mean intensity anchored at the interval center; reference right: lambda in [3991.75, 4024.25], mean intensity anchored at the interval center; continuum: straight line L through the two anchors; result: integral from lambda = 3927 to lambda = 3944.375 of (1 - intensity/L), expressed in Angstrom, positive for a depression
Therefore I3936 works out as 4.3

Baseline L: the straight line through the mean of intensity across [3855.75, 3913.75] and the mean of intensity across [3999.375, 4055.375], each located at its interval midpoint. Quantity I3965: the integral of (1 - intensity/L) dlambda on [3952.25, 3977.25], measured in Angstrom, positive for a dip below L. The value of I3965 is 5.9 Angstrom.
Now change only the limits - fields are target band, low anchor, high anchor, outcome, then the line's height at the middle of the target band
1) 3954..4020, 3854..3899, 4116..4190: 2.2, 9.27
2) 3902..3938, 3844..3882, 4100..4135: 4.0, 9.11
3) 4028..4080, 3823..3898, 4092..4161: -2.9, 9.73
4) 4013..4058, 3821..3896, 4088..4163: -4.3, 9.57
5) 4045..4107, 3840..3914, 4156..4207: -2.9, 9.84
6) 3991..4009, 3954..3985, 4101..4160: -4.2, 8.17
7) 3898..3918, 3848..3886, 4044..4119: -1.5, 8.84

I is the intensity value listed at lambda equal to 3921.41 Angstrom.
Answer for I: 7.48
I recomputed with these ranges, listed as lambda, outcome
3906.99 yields 8.44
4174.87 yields 8.47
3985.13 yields 10.8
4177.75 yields 11.5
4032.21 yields 10.8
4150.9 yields 10.6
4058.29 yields 11.2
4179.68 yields 10.4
